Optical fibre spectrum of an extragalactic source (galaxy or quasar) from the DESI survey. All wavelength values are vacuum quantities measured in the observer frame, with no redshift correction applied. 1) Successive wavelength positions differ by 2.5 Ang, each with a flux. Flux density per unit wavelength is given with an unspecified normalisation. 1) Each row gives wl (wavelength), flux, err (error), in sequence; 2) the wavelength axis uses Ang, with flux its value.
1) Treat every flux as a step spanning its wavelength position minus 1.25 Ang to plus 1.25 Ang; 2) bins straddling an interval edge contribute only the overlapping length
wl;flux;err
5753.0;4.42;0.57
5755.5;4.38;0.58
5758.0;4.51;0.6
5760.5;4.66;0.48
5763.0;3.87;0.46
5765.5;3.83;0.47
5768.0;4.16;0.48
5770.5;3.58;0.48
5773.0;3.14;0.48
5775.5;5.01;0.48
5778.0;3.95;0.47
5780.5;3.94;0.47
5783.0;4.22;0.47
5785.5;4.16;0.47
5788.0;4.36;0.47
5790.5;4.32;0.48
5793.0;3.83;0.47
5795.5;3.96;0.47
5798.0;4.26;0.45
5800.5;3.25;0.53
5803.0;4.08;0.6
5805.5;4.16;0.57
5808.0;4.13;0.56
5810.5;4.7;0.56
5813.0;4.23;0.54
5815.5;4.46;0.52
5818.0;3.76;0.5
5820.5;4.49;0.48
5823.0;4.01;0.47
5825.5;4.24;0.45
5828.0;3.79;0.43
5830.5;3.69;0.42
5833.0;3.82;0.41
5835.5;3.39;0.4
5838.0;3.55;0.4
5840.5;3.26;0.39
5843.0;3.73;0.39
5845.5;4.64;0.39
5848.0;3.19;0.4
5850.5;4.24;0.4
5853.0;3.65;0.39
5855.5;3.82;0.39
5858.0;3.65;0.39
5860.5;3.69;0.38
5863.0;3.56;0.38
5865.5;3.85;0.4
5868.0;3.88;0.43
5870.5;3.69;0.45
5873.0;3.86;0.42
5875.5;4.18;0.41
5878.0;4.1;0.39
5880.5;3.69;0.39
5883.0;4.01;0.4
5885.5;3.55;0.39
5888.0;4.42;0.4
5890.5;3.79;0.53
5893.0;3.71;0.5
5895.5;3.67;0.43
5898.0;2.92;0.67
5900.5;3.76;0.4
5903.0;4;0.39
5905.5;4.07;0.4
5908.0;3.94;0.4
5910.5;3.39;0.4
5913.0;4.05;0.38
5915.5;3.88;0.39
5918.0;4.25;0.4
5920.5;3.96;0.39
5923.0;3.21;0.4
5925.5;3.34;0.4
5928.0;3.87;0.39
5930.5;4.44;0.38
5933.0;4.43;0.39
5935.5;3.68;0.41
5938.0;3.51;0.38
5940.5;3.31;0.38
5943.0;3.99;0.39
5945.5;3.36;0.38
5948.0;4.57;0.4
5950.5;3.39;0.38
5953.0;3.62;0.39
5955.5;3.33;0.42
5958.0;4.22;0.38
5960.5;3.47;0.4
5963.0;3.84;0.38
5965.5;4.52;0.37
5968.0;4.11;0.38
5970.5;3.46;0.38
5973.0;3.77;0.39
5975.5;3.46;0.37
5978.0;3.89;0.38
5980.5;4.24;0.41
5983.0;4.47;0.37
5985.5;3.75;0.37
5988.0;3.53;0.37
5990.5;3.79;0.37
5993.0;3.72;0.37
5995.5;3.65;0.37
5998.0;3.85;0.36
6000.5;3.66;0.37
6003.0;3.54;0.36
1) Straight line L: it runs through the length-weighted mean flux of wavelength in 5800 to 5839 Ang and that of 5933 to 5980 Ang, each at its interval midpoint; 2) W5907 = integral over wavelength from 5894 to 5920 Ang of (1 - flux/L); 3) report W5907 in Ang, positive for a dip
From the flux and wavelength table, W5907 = 0.40 Ang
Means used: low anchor 4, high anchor 3.78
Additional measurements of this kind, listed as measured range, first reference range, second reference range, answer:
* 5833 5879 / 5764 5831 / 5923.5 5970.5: 2.2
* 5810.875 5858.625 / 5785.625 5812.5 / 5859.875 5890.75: 1.3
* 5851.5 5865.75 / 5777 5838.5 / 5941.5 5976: 0.9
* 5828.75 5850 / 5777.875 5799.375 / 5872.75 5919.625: 1.6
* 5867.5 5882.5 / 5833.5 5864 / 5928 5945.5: -0.6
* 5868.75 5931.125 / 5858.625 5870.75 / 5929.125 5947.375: -0.6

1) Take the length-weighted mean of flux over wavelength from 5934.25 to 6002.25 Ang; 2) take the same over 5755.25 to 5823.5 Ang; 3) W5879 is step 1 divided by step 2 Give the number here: 0.92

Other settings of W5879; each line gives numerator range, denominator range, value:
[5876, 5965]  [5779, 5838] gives 0.94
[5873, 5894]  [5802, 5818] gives 0.92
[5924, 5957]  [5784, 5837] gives 0.93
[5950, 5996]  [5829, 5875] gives 1.02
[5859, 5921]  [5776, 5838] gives 0.95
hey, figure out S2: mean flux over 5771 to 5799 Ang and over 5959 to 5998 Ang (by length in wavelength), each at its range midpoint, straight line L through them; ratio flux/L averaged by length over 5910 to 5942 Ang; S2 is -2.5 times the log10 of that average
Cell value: 0.030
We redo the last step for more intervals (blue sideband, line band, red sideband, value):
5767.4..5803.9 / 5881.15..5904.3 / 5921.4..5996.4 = 0.03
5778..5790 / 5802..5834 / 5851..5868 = -0.04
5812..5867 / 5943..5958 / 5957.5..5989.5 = 0.04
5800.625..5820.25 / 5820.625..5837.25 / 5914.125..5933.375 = 0.07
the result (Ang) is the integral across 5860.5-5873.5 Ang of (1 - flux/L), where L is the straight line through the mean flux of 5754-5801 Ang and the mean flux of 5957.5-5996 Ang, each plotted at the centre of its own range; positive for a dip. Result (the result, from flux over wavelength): 0.76 Ang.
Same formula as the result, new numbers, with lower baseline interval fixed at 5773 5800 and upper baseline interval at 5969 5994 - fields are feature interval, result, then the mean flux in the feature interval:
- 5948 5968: 0.04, 3.84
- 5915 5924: 0.17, 3.84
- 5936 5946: 0.80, 3.57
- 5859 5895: 1.17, 3.85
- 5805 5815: -0.59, 4.33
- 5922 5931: 0.53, 3.67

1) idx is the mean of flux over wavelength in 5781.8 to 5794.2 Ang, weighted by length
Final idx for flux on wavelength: 4.18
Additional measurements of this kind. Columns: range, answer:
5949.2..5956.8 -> 3.46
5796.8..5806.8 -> 3.94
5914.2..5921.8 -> 4.02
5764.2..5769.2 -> 3.99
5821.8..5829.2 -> 4.01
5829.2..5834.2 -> 3.75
